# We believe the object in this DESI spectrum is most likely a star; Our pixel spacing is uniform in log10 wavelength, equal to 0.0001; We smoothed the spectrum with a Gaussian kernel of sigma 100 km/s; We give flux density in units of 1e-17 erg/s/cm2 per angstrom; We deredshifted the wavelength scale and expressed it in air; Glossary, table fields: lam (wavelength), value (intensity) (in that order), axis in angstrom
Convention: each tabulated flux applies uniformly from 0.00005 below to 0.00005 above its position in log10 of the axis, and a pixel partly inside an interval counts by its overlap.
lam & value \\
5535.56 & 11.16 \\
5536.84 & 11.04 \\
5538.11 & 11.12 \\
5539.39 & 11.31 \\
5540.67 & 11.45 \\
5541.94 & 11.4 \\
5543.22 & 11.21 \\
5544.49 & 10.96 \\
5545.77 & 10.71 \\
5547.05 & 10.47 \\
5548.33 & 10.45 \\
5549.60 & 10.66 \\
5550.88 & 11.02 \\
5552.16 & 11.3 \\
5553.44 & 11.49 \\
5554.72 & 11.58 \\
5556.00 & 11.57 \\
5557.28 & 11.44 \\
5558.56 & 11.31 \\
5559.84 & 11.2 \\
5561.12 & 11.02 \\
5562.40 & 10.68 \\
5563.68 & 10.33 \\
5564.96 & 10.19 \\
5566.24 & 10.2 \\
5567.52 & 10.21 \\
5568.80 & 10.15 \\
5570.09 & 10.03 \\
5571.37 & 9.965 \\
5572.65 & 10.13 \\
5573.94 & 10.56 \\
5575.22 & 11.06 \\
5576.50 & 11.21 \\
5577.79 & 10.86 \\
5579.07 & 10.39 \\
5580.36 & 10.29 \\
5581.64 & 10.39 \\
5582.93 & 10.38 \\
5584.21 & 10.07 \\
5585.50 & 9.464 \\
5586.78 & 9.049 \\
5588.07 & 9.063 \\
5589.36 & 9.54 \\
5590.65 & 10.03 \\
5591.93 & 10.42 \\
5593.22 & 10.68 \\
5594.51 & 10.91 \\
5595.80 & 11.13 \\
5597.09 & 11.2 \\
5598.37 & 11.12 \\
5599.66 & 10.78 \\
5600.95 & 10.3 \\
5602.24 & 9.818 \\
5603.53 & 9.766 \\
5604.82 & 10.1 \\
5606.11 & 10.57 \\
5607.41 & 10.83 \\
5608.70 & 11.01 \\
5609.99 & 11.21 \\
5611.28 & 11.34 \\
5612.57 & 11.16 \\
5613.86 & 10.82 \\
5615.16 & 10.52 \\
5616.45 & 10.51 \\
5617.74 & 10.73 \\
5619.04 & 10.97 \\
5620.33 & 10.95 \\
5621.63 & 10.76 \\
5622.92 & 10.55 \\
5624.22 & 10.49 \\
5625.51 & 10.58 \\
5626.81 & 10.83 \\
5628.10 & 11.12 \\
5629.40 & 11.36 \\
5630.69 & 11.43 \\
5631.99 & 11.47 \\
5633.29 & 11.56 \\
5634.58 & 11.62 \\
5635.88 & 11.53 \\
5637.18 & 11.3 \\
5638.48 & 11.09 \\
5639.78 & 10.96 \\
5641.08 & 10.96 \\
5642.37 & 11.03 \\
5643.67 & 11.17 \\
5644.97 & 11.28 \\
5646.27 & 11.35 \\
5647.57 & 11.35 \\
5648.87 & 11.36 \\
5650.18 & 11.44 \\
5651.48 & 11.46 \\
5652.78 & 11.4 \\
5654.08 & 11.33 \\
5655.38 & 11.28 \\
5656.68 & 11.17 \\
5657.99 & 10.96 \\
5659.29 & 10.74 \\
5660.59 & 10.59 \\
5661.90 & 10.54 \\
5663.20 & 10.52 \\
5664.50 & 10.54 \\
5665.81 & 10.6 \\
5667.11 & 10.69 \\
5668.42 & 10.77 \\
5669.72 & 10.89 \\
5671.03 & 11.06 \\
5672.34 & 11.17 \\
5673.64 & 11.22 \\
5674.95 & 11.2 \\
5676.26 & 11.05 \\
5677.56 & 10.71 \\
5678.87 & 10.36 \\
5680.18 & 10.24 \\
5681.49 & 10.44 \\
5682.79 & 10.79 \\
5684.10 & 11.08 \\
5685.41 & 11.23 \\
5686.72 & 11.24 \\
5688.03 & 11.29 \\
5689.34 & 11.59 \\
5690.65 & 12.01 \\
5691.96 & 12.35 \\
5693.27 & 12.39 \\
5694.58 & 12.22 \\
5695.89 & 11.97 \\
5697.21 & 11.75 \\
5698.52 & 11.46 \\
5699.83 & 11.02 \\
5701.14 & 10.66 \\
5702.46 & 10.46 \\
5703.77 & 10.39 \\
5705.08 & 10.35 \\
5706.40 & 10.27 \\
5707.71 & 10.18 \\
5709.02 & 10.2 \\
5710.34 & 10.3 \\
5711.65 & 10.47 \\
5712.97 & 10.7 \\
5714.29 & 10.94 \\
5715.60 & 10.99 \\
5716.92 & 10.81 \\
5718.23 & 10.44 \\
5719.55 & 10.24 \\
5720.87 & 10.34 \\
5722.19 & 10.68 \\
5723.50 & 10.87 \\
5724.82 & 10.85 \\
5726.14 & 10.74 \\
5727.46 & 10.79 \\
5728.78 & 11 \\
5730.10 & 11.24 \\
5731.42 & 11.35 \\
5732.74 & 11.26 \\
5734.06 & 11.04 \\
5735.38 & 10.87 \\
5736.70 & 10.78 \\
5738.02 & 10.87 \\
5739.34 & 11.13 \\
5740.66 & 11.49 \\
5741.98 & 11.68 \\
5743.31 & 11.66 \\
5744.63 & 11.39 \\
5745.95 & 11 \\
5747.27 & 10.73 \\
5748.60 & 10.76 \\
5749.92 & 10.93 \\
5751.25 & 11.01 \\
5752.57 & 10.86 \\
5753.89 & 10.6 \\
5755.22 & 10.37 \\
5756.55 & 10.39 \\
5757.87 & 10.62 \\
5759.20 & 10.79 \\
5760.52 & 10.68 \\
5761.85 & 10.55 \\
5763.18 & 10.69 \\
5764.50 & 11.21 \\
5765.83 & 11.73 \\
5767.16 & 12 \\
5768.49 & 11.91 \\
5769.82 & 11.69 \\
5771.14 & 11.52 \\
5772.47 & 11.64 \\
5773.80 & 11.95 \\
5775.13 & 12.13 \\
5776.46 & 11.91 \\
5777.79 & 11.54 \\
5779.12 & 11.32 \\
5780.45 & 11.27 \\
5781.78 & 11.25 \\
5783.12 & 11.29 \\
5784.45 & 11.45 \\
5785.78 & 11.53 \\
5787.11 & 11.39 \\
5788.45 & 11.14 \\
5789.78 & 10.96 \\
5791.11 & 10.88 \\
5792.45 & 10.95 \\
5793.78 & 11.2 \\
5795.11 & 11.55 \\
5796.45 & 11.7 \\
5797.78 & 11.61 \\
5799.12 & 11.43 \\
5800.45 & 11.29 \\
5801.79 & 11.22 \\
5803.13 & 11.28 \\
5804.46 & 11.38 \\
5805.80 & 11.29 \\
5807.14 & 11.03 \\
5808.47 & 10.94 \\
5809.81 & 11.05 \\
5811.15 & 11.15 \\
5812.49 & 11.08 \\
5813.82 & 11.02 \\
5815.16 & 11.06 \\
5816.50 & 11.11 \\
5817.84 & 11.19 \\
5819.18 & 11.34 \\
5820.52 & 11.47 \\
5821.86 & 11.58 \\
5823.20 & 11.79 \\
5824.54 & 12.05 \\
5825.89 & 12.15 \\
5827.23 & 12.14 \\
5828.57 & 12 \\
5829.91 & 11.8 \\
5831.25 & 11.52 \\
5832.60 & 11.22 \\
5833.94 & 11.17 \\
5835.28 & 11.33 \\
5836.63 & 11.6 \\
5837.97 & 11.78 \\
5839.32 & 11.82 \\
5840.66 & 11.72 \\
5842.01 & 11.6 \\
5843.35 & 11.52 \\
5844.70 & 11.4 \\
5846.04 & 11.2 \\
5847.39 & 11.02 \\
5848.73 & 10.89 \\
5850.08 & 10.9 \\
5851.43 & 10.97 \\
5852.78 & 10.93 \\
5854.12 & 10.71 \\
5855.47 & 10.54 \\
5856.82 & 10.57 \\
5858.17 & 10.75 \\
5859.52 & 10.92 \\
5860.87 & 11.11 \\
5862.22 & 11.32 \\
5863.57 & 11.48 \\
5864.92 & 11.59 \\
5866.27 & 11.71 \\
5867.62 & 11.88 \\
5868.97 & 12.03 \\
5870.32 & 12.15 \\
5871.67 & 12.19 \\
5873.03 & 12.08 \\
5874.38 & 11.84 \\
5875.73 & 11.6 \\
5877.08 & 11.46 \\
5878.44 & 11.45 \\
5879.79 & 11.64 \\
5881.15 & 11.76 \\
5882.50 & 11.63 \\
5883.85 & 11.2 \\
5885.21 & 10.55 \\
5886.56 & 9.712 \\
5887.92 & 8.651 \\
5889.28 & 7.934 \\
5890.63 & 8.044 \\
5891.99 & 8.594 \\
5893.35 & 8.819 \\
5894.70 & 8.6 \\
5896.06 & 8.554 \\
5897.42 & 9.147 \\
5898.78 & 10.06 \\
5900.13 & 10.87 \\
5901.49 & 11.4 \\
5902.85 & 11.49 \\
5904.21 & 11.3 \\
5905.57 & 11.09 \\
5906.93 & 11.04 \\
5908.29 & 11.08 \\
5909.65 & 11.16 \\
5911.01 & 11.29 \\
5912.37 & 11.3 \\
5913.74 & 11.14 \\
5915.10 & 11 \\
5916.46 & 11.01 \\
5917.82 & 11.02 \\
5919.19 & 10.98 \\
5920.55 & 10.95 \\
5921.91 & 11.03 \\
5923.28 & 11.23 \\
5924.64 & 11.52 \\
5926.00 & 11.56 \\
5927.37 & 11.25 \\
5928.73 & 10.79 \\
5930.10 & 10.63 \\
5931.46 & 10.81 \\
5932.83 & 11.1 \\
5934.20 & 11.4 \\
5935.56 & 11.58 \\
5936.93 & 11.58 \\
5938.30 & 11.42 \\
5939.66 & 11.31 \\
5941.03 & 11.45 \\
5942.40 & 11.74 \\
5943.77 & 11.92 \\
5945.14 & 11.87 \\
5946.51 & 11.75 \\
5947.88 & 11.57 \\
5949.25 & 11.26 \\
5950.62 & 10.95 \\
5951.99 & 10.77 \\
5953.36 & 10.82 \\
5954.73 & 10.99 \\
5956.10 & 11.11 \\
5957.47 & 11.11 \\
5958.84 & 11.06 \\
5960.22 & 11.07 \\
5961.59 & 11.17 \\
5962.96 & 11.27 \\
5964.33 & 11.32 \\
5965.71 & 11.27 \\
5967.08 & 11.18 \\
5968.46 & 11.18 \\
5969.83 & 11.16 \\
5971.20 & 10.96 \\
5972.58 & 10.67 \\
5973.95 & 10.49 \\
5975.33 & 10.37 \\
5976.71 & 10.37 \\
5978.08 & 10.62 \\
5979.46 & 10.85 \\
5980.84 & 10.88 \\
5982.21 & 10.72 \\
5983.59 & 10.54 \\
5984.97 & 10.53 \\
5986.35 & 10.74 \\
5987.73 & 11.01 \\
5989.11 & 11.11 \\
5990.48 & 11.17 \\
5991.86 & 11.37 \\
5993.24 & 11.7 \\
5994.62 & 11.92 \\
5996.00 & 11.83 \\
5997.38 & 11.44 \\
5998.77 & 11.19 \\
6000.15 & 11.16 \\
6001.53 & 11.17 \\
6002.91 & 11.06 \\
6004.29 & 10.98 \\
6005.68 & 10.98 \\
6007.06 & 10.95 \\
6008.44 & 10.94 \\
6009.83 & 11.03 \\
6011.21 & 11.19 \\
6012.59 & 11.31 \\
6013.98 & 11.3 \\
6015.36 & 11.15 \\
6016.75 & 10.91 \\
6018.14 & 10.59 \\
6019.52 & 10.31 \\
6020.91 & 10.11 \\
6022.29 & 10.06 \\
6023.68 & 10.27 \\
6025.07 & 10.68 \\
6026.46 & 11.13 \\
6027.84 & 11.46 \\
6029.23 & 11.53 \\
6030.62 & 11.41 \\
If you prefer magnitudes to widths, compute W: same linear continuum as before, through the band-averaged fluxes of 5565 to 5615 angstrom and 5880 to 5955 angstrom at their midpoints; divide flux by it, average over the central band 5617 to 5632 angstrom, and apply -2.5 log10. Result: -0.05 mag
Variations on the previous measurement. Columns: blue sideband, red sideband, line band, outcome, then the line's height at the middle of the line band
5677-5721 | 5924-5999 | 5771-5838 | -0.04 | 11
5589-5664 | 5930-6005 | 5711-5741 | 0.01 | 11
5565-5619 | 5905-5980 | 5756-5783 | -0.05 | 10.8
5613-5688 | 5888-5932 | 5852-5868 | -0.05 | 10.6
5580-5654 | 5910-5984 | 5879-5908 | 0.10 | 11.1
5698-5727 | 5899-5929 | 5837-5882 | -0.04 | 11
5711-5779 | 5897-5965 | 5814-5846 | -0.04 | 11.1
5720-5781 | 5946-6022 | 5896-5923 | 0.02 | 11.1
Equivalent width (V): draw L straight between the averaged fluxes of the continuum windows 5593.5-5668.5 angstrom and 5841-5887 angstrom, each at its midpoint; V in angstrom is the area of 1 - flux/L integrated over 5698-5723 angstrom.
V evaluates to 1.1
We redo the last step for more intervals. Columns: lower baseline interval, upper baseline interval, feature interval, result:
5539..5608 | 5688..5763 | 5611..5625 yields -0.11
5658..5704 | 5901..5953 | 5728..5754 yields 0.05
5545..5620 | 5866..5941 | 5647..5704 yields -2.35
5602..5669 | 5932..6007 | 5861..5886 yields -1.19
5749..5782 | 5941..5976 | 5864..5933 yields 2.11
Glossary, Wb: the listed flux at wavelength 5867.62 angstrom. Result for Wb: 11.88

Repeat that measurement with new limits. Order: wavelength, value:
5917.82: 11.02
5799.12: 11.43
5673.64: 11.22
